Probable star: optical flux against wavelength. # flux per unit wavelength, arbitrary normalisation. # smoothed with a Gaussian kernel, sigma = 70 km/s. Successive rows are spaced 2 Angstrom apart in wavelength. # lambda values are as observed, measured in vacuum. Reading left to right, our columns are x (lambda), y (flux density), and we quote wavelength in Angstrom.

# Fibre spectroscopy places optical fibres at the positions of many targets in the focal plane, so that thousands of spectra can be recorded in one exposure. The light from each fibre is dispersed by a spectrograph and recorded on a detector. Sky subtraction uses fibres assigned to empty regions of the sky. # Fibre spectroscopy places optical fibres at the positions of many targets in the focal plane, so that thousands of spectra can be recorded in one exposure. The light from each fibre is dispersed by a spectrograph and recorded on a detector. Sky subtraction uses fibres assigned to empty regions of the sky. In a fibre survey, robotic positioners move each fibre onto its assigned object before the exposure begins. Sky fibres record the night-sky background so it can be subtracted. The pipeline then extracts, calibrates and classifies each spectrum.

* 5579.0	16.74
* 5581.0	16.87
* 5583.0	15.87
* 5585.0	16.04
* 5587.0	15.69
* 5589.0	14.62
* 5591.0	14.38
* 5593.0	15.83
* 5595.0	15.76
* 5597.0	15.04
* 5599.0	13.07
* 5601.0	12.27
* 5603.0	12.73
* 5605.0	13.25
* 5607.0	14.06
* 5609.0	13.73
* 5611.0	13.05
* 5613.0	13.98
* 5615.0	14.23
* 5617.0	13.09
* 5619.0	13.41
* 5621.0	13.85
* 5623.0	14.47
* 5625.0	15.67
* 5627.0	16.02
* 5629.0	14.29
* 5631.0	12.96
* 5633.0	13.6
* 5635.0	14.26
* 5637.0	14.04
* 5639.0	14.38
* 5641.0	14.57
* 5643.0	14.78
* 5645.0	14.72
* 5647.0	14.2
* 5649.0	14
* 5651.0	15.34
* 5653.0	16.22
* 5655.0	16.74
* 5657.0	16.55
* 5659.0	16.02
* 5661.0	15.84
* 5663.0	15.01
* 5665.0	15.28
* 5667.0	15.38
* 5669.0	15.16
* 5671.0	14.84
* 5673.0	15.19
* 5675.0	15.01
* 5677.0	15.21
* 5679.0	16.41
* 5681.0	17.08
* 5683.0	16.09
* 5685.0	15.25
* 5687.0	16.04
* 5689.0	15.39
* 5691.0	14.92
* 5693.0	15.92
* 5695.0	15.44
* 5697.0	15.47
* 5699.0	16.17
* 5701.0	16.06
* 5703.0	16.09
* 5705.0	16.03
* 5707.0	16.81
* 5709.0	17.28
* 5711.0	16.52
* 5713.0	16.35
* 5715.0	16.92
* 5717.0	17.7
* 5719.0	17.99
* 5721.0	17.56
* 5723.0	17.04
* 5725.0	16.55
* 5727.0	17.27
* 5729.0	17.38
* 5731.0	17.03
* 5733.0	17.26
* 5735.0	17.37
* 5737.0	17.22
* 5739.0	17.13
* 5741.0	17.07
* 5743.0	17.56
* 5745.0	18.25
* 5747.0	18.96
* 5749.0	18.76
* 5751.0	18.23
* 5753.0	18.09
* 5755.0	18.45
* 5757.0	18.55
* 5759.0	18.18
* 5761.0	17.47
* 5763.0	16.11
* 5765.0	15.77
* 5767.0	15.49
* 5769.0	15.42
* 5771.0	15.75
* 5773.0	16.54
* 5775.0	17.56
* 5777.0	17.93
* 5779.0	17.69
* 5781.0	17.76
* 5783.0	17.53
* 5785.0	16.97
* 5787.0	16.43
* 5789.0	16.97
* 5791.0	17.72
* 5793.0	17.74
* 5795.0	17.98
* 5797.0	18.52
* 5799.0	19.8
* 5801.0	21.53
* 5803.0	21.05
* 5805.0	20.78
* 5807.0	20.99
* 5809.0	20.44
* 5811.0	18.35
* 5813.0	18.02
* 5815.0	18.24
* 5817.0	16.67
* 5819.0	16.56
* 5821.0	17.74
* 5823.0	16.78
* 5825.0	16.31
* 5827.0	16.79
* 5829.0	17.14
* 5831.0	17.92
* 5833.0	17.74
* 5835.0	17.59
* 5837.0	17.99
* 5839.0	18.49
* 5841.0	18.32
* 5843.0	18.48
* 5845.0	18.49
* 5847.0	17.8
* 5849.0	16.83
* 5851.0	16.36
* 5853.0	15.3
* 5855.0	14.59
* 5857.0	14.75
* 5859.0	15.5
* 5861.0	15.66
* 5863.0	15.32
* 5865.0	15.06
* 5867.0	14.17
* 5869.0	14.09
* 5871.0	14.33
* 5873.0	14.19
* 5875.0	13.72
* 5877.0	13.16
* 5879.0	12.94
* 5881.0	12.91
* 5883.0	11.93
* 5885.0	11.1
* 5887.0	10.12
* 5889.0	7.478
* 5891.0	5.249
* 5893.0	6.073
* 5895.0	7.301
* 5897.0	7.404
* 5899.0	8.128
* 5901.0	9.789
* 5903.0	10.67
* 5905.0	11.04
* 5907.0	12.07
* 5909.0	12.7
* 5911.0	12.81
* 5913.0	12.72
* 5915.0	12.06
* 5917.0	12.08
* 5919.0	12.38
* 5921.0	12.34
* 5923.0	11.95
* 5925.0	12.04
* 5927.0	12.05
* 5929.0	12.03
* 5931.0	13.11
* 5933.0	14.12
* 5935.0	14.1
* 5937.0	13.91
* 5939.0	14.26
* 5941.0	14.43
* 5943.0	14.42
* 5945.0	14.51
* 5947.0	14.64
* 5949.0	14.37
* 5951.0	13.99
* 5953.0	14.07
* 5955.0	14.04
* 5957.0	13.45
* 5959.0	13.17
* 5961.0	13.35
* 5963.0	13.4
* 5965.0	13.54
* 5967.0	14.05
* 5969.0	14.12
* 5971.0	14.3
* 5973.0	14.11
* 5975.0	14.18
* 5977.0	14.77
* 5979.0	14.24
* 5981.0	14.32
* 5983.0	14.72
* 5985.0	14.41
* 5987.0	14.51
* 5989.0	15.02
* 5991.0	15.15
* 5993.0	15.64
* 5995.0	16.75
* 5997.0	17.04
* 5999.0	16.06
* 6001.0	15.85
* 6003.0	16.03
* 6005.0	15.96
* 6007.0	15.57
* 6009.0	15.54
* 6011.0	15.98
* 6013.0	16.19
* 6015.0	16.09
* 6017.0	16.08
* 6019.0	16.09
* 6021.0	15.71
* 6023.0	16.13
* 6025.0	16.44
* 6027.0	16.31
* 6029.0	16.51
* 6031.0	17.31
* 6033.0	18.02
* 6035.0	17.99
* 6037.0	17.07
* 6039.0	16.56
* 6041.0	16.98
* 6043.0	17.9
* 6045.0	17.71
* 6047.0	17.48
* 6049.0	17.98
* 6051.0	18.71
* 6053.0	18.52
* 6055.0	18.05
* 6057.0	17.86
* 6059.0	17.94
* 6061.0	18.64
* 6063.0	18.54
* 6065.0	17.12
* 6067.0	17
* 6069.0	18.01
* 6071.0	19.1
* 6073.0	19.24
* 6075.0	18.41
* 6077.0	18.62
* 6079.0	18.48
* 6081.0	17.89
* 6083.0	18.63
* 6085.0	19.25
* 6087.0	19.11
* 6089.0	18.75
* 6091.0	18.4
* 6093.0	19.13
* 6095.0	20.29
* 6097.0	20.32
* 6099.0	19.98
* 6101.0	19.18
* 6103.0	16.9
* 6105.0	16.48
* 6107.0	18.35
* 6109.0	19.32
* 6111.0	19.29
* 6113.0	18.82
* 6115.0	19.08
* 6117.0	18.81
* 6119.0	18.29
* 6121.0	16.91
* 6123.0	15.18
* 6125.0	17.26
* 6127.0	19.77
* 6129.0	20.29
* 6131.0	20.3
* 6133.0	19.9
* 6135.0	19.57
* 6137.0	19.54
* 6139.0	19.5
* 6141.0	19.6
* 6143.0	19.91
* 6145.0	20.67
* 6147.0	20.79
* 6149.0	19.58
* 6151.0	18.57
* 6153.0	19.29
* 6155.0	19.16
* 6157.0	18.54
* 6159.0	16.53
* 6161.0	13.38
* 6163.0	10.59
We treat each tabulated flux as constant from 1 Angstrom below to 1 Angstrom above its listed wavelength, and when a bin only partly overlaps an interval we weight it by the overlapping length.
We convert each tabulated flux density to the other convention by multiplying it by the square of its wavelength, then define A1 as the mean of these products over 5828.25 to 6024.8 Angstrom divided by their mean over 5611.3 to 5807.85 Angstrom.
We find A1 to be 0.92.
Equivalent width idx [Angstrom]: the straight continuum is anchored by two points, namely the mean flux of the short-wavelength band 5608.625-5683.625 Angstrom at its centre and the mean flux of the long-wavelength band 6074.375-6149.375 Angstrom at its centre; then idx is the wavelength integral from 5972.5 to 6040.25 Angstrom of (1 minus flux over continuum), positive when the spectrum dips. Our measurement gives 8.2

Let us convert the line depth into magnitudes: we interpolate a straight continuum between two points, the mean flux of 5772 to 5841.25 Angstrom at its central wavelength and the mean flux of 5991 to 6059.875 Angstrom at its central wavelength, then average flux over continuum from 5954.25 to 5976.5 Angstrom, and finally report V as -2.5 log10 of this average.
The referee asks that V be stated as 0.23 mag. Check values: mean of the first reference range 18.1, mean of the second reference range 16.8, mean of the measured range 13.8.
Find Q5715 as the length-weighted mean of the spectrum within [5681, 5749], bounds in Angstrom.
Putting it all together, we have 16.8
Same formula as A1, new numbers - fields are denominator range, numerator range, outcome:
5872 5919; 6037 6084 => 1.77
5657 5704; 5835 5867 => 1.12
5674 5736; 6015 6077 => 1.20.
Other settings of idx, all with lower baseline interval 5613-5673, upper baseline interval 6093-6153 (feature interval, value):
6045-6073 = 0.6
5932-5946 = 2.5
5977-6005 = 3.9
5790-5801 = -1.7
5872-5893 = 7.3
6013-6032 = 2.0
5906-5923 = 4.8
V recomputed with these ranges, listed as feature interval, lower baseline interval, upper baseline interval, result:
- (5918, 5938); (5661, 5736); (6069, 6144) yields 0.352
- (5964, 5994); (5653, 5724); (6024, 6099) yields 0.218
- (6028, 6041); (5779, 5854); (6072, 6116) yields 0.086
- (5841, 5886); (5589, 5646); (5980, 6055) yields 0.043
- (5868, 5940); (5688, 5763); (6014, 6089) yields 0.439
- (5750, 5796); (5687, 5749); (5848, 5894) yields -0.116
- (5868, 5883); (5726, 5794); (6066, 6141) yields 0.301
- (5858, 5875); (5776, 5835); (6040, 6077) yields 0.225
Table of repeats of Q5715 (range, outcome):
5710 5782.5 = 17.3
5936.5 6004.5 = 14.6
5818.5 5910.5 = 14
